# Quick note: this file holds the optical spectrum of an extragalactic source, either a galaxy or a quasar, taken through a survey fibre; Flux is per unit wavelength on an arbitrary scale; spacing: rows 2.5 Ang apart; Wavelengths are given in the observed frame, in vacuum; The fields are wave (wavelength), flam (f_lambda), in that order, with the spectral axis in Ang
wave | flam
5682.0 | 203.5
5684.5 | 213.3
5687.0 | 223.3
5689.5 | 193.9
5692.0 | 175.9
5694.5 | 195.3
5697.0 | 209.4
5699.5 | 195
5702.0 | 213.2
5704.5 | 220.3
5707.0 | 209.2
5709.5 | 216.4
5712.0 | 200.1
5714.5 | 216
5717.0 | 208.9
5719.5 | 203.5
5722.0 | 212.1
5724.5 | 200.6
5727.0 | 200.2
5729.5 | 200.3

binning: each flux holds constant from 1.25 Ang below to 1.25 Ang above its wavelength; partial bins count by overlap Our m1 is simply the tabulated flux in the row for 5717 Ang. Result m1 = 208.9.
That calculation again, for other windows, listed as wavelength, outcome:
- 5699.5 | 195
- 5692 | 175.9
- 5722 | 212.1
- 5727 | 200.2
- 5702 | 213.2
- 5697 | 209.4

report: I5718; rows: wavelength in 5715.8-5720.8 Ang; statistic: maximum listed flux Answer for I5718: 208.9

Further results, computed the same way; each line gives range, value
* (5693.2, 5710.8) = 220.3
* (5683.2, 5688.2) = 223.3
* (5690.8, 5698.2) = 209.4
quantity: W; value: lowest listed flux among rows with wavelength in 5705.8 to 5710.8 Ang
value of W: 209.2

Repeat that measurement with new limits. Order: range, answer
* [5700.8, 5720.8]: 200.1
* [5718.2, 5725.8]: 200.6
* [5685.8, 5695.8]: 175.9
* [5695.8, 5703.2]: 195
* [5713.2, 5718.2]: 208.9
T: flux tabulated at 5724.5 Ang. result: 200.6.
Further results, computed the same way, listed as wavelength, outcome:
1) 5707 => 209.2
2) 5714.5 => 216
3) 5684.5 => 213.3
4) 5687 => 223.3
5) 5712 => 200.1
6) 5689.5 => 193.9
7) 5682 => 203.5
